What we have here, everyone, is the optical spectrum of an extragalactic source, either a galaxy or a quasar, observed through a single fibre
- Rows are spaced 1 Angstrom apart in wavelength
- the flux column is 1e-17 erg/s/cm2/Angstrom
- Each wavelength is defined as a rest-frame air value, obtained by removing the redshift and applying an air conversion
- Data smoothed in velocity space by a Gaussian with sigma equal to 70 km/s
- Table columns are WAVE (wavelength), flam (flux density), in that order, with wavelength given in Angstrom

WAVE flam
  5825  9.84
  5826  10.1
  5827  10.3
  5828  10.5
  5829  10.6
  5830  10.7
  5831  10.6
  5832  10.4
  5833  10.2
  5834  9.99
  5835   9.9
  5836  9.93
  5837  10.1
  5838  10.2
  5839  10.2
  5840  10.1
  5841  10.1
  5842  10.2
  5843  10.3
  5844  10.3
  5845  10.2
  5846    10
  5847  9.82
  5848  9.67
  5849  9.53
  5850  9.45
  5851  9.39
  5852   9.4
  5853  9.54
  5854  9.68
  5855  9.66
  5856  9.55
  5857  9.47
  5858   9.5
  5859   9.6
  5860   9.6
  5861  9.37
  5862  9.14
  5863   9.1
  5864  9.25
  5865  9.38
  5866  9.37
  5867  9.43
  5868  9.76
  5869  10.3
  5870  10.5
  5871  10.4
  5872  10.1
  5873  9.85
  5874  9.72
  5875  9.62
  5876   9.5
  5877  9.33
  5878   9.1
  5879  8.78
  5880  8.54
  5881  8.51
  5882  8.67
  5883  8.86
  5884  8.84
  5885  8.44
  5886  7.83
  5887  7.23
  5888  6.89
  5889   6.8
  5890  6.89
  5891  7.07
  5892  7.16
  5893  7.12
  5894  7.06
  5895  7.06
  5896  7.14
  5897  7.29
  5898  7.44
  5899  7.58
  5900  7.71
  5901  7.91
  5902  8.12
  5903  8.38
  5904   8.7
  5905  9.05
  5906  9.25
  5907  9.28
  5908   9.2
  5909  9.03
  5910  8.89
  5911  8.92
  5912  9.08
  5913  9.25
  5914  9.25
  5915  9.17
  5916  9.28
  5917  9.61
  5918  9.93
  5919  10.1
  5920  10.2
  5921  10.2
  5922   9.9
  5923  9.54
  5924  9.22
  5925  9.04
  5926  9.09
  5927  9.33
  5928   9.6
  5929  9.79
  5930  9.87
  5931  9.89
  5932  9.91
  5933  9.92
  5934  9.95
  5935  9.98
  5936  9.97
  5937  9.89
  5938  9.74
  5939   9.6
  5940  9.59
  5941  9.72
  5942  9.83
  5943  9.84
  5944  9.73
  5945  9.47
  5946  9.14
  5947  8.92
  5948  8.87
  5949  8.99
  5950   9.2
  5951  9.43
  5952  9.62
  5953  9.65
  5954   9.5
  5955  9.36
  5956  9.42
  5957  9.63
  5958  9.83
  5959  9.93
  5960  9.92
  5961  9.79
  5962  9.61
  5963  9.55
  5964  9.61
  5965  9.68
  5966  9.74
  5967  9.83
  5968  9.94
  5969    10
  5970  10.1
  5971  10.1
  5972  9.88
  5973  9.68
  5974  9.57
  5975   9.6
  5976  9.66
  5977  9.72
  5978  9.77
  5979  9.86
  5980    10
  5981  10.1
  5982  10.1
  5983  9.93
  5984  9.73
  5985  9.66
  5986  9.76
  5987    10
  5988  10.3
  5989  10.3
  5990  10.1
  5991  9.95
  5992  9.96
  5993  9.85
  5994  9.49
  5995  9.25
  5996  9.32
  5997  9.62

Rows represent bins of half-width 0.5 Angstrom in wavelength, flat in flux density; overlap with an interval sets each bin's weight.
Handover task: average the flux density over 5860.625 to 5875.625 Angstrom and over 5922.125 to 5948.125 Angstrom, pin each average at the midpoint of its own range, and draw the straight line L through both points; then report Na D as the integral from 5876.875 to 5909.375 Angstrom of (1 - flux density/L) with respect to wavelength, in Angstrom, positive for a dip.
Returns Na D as 5.4 Angstrom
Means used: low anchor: 9.69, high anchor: 9.61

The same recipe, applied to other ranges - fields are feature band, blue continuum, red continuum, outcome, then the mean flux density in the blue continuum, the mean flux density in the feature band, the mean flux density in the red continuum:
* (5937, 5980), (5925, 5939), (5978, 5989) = 0.9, 9.73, 9.64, 9.95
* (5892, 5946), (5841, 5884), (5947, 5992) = 3.1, 9.56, 9.11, 9.74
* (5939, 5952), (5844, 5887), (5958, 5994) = 0.4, 9.41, 9.41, 9.86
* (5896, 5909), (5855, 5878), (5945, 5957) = 1.6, 9.62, 8.31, 9.3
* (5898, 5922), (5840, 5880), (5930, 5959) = 1.5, 9.66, 9.03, 9.6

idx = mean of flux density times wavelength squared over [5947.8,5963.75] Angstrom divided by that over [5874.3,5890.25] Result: 1.2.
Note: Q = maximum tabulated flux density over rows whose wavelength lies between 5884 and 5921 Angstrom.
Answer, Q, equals 10.2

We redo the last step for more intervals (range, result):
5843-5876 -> 10.5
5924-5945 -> 9.98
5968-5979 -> 10.1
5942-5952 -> 9.84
